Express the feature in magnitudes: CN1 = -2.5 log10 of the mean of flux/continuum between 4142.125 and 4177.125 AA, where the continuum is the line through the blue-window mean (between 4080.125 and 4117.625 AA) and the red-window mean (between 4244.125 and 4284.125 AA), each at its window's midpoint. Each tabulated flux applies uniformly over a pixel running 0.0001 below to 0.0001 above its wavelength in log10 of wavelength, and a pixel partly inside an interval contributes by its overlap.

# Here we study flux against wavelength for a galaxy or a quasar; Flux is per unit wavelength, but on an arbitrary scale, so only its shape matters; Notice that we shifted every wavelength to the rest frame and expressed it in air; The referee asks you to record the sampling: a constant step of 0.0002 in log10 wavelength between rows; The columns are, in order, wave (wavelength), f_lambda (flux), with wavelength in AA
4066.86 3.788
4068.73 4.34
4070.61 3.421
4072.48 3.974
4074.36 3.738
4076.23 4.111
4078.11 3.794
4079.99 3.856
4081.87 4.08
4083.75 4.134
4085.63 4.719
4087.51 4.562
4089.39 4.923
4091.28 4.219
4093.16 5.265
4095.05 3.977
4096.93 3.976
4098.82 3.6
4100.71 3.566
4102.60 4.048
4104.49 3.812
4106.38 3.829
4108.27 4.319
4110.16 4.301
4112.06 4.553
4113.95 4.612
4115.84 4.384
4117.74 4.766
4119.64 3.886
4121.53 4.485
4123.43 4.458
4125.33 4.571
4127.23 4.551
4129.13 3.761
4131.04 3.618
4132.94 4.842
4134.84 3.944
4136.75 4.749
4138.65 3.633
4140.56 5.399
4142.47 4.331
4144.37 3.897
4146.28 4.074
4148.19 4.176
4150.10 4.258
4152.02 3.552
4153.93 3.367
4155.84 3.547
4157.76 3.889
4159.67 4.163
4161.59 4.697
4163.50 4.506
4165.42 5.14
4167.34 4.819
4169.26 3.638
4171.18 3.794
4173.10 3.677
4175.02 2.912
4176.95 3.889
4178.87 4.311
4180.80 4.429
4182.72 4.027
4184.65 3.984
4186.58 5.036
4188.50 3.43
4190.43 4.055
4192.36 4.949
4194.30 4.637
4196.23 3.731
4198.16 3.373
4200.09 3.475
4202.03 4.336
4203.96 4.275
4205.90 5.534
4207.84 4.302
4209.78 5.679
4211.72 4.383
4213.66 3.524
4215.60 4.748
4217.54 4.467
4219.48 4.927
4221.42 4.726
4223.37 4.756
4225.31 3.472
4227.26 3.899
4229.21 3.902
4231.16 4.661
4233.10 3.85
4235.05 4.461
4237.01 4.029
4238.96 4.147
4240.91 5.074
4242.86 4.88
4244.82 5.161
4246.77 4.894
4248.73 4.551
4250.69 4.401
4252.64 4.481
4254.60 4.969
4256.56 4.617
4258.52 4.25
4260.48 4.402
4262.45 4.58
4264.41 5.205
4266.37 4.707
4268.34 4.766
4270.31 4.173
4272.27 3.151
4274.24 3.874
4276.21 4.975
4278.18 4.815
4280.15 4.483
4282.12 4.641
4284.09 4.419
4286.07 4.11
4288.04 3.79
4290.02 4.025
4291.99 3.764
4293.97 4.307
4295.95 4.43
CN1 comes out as 0.09 mag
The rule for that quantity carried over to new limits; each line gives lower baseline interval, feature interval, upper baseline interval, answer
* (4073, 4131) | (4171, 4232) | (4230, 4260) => 0.055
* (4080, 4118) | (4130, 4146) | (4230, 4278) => 0.009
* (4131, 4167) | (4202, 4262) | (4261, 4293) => -0.052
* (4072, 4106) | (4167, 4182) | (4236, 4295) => 0.103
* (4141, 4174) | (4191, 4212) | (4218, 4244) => -0.037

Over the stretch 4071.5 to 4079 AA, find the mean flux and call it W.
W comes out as 3.9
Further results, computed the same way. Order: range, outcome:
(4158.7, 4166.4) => 4.63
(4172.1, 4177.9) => 3.49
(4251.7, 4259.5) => 4.58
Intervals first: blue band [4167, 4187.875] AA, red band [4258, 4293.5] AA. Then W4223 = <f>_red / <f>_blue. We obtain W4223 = 1.08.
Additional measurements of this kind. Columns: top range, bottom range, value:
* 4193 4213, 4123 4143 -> 1.00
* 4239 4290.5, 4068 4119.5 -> 1.08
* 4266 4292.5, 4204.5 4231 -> 0.95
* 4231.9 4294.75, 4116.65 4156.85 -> 1.06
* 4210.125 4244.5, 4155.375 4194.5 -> 1.05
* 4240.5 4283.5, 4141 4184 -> 1.13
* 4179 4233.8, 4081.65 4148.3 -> 1.01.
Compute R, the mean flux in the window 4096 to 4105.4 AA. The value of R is 3.8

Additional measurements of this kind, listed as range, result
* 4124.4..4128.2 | 4.56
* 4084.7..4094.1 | 4.74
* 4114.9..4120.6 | 4.35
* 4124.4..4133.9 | 4.27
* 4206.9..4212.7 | 4.79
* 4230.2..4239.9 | 4.23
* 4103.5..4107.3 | 3.82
